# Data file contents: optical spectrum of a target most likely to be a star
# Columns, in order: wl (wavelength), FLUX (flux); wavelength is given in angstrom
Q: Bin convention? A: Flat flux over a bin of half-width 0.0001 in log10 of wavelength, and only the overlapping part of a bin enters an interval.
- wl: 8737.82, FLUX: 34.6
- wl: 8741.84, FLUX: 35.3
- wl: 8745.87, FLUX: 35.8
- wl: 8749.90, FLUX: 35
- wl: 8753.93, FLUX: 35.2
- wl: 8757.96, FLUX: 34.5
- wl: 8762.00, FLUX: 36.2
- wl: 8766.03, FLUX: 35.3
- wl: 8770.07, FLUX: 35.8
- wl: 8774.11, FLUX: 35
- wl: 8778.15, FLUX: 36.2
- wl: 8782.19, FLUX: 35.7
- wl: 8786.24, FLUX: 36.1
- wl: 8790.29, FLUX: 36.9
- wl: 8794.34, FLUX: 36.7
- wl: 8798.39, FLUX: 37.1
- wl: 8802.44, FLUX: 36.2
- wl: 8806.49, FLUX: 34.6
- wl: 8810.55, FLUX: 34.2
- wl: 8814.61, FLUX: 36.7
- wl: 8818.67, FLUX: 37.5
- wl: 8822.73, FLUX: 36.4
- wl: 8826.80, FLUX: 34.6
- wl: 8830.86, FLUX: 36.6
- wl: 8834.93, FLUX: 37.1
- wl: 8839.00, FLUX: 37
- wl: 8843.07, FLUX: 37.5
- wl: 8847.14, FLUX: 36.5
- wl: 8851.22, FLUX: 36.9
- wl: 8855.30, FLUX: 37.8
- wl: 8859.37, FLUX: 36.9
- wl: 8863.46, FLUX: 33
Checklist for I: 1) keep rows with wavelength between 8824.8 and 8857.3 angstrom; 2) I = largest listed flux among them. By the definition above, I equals 37.8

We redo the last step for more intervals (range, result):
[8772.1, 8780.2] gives 36.2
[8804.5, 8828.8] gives 37.5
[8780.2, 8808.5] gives 37.1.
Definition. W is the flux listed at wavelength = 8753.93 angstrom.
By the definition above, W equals 35.2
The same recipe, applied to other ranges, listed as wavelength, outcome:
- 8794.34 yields 36.7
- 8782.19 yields 35.7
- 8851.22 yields 36.9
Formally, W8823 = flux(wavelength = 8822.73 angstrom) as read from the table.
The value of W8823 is 36.4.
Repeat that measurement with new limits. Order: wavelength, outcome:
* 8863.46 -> 33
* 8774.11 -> 35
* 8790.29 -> 36.9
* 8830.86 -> 36.6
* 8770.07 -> 35.8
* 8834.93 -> 37.1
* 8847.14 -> 36.5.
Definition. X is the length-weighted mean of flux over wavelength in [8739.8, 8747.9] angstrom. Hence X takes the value 35.5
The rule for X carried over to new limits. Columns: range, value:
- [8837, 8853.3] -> 37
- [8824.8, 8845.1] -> 36.6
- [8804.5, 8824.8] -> 35.9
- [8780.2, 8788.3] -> 35.9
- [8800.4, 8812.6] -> 35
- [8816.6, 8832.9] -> 36.3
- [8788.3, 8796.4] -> 36.8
